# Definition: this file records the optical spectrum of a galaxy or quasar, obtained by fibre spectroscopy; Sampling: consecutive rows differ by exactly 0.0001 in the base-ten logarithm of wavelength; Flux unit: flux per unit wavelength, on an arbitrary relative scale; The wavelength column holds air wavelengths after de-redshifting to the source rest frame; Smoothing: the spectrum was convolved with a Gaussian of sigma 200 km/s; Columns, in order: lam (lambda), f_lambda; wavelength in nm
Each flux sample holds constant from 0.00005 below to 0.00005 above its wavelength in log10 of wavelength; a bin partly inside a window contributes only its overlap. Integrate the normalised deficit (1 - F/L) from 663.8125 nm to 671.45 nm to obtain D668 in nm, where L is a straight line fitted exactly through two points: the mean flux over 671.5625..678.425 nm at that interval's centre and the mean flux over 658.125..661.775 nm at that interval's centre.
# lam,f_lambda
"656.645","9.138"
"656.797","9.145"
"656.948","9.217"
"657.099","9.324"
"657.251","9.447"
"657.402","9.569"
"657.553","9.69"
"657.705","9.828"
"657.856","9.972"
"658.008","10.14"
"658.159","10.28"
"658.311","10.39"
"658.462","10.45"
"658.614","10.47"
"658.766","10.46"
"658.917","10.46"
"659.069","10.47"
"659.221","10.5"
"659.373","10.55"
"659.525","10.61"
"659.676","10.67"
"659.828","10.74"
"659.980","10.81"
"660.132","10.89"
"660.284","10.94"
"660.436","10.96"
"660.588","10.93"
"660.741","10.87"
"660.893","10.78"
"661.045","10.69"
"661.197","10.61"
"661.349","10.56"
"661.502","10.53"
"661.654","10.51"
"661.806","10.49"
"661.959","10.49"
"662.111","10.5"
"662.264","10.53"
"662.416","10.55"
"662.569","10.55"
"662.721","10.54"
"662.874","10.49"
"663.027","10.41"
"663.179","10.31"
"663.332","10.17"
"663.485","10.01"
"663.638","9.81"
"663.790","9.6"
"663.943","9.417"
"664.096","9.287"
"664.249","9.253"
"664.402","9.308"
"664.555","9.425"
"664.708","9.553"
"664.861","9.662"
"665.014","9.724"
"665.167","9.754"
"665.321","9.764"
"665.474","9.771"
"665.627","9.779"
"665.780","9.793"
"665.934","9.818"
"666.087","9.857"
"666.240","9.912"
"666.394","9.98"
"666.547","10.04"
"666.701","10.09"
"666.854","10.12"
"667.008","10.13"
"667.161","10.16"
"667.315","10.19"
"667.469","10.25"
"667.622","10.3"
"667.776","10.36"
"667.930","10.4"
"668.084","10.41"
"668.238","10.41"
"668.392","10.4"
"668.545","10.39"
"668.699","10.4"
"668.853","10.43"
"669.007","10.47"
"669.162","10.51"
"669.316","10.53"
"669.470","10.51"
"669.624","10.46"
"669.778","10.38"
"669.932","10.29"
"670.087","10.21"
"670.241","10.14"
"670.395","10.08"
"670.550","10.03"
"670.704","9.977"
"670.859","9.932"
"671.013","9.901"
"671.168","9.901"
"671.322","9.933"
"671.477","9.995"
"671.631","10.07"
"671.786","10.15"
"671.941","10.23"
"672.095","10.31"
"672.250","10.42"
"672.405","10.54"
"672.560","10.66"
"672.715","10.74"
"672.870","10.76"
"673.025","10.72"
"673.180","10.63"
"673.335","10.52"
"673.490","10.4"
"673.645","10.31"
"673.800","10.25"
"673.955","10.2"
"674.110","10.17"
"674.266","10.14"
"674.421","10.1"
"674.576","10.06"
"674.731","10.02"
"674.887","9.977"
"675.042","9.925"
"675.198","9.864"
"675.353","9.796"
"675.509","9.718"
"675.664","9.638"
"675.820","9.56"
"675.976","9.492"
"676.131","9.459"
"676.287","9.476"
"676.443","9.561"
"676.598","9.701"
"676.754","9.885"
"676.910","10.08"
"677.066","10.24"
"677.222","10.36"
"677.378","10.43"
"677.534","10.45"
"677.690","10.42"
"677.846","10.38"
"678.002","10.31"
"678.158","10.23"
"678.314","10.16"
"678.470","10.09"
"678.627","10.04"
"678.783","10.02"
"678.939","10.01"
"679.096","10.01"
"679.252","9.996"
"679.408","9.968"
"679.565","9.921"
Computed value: 0.26 nm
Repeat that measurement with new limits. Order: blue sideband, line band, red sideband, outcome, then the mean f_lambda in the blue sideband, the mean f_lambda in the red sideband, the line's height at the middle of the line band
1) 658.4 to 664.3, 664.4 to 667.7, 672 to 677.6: 0.14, 10.4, 10.1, 10.3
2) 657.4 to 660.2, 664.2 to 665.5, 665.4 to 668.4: 0.08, 10.4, 10.1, 10.2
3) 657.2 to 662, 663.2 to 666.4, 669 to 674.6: 0.21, 10.5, 10.3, 10.4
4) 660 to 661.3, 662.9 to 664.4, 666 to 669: 0.11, 10.8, 10.2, 10.6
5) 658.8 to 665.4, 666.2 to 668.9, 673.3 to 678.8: -0.01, 10.3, 10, 10.2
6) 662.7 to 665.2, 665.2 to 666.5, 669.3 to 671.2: 0.01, 9.79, 10.2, 9.91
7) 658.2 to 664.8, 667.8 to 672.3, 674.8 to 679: -0.05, 10.4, 9.97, 10.1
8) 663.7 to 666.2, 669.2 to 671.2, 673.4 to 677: -0.09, 9.62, 9.91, 9.77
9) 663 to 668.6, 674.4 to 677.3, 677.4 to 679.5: 0.08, 9.94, 10.2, 10.1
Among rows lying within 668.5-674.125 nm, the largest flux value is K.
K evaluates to 10.76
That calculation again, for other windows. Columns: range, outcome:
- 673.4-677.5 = 10.43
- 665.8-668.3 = 10.41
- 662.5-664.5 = 10.55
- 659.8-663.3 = 10.96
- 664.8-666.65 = 10.04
